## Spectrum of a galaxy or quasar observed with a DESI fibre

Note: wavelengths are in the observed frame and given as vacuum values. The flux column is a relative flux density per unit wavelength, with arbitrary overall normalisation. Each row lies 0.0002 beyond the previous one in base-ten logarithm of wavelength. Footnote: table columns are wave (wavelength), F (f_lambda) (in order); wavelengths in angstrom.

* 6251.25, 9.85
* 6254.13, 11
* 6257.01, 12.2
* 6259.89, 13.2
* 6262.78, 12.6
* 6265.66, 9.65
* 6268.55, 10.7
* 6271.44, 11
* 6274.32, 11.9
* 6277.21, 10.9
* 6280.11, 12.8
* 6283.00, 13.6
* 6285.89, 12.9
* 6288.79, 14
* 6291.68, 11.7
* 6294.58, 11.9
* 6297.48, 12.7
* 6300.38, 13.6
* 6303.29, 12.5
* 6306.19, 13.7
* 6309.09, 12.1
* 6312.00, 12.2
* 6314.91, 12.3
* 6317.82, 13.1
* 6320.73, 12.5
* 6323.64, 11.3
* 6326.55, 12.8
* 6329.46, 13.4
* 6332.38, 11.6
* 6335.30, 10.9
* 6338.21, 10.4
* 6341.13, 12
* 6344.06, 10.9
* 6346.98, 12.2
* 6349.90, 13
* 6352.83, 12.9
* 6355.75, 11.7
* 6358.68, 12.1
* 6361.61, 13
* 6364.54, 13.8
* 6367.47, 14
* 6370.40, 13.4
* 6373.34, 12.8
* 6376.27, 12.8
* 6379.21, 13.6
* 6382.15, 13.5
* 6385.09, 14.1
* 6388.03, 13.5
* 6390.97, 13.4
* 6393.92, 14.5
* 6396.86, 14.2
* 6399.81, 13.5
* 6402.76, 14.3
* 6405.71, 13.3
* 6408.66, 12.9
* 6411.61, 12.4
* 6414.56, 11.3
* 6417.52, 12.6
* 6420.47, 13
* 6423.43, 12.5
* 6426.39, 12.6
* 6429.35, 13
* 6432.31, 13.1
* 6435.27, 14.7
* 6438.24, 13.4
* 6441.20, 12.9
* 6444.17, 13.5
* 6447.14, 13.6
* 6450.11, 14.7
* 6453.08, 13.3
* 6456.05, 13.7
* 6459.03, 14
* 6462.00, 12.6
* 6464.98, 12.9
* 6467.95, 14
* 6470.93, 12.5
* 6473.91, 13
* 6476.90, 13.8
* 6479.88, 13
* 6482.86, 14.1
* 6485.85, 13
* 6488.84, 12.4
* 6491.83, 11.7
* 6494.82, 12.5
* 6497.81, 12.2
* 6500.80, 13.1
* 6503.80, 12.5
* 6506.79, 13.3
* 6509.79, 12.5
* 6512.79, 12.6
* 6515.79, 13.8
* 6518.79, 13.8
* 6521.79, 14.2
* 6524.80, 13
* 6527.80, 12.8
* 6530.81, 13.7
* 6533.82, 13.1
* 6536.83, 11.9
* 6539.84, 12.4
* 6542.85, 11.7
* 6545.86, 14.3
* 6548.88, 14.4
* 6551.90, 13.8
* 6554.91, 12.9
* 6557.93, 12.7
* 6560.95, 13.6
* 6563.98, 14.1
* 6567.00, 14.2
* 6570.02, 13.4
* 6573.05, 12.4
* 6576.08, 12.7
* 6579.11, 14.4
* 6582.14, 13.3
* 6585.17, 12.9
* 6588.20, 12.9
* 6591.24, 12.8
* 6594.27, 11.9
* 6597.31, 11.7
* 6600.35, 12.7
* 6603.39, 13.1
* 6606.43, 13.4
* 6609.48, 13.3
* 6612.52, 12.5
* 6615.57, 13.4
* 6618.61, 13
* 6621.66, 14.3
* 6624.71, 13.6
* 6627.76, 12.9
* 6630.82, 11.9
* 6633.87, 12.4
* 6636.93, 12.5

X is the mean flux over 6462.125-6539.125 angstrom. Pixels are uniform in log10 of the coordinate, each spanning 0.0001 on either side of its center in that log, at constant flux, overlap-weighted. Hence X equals 13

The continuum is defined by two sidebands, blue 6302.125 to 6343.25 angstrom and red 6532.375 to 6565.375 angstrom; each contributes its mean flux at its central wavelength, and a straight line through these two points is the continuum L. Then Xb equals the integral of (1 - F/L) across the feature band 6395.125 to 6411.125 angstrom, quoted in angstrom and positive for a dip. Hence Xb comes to -1.3 angstrom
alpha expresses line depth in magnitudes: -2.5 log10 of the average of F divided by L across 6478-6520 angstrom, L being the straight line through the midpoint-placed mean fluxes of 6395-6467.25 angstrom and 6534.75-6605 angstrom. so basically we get 0.02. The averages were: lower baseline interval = 13.3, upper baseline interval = 13.1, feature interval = 12.9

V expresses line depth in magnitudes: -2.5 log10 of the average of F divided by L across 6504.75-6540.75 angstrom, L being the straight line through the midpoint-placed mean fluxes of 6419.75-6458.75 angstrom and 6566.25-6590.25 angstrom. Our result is 0.017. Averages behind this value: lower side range 13.4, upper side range 13.2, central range 13.1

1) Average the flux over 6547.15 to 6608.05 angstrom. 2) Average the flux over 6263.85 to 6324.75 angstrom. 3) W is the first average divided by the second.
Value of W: 1.07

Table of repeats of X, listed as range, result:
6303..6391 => 12.6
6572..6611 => 12.9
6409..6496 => 13.1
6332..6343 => 11.2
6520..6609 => 13.1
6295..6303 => 12.9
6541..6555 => 13.5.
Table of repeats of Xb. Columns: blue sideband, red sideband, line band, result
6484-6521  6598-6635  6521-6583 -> -1.8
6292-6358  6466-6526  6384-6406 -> -2.3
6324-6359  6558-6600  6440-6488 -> -3.3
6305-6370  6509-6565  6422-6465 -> -1.9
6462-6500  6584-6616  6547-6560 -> -0.7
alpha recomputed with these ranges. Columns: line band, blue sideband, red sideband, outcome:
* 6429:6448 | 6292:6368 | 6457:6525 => -0.05 mag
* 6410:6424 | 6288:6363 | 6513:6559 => 0.03 mag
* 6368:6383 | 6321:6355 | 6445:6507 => -0.08 mag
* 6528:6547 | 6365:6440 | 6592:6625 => 0.02 mag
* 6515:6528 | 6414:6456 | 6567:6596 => -0.04 mag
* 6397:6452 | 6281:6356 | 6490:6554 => -0.04 mag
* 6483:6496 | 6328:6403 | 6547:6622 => 0.04 mag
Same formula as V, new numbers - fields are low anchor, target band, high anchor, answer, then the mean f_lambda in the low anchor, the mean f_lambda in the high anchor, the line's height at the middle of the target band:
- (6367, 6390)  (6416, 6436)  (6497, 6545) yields 0.02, 13.4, 12.9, 13.3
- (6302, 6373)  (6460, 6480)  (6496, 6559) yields -0.02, 12.4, 13.1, 12.9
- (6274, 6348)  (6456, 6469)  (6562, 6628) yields -0.05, 12.3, 13.1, 12.8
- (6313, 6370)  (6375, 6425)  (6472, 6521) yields -0.06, 12.3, 13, 12.6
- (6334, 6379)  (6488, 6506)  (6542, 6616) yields 0.04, 12.4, 13.1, 12.9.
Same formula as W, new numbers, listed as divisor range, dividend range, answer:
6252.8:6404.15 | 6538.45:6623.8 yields 1.05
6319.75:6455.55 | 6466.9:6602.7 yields 1.01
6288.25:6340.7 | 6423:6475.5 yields 1.08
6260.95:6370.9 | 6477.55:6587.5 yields 1.07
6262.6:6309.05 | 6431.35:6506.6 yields 1.08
